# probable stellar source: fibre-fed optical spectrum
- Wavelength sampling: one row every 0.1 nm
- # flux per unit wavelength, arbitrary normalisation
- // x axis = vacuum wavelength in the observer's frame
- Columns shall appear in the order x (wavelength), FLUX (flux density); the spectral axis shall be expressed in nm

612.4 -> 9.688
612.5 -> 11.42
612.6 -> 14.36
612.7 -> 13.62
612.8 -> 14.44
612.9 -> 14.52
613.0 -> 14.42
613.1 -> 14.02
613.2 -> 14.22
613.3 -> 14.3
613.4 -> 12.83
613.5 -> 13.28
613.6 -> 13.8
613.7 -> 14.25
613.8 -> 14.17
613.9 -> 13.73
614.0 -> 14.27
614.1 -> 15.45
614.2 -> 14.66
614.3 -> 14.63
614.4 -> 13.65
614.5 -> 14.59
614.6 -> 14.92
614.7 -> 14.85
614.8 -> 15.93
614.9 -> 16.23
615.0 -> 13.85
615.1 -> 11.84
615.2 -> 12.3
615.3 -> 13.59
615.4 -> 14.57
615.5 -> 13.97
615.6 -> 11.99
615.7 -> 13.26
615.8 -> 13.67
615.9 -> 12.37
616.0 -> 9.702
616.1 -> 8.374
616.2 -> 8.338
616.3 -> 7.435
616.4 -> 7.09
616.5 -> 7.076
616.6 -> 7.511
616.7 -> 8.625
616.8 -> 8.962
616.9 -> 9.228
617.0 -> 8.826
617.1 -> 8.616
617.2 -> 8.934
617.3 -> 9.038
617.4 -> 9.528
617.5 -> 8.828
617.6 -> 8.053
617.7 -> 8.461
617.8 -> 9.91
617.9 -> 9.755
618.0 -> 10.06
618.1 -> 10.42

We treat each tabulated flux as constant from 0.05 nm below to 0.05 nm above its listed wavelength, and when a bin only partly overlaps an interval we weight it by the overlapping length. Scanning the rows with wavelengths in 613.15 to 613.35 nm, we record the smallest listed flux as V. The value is 14.22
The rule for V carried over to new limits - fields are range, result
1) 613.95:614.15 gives 14.27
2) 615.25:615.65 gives 11.99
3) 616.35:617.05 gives 7.076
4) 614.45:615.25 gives 11.84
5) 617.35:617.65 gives 8.053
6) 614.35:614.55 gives 13.65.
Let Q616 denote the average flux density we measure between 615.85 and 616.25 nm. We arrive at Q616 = 9.7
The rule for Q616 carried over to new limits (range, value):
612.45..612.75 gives 13.1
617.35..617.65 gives 8.8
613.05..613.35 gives 14.2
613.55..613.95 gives 14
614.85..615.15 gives 14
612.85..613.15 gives 14.3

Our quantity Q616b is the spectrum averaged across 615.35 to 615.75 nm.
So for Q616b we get 13.4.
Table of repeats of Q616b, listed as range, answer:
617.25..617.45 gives 9.28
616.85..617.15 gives 8.89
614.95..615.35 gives 12.9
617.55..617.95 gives 9.04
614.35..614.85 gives 14.8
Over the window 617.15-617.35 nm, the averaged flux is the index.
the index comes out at 8.99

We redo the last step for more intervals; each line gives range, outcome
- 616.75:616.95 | 9.09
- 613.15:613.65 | 13.7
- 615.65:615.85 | 13.5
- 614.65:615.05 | 15.2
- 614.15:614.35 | 14.6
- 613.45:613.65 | 13.5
